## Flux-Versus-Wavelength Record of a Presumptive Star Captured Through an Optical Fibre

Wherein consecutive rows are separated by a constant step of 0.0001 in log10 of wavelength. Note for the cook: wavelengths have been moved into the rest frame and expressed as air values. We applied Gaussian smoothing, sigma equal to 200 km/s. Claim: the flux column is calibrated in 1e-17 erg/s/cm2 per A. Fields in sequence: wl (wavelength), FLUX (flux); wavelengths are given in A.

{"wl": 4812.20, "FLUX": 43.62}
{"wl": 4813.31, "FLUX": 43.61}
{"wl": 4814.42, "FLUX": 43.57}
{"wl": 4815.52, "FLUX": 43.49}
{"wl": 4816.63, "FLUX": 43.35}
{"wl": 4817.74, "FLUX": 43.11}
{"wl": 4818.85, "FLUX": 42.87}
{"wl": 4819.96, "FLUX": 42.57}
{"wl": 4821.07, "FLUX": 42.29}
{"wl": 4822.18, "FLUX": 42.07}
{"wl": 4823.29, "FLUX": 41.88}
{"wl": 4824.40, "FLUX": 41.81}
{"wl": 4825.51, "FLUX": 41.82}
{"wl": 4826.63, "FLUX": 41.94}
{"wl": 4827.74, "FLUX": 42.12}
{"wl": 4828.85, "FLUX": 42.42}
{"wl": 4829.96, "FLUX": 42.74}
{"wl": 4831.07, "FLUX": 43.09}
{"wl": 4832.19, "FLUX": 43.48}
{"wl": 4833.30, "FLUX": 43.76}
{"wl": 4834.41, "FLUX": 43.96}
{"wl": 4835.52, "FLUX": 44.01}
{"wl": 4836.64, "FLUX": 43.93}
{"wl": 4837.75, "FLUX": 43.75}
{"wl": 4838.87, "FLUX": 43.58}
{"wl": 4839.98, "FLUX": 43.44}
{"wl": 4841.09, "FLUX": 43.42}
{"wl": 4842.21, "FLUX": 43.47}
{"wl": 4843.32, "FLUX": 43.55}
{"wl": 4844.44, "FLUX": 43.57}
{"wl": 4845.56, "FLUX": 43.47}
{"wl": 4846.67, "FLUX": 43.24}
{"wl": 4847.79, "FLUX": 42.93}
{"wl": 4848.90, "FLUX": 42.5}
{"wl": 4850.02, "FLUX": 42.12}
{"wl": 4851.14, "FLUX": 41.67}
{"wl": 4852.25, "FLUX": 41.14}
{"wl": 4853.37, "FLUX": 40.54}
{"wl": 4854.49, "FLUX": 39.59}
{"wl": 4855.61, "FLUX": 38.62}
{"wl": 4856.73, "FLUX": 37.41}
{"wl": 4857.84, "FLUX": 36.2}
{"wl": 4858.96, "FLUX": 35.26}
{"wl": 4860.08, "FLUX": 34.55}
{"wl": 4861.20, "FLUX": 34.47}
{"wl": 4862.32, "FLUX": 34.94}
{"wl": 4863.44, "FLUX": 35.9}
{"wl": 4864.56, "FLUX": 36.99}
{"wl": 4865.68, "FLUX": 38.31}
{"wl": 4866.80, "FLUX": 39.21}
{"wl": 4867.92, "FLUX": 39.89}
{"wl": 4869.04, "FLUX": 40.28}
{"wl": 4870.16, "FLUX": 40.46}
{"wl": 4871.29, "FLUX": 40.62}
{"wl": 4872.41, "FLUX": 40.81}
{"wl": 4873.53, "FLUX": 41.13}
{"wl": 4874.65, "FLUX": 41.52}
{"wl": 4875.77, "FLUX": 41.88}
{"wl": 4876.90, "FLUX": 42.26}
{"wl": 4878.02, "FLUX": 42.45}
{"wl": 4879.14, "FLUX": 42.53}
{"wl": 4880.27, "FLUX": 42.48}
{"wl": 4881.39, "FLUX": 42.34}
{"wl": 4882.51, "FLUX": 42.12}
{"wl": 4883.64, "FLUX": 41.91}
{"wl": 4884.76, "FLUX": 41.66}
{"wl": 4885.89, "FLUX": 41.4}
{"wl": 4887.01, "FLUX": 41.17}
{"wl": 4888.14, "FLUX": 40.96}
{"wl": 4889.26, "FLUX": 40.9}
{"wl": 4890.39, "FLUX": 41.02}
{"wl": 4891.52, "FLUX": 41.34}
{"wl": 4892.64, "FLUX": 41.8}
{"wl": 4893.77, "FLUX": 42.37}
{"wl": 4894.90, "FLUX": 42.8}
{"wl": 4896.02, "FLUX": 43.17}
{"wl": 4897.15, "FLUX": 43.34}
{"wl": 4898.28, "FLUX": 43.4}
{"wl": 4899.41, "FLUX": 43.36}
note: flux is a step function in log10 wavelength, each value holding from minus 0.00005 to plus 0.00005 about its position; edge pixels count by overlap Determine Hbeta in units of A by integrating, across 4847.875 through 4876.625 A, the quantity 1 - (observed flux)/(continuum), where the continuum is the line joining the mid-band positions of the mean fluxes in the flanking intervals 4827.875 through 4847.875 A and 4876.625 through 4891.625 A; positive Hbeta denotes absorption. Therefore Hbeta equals 2.3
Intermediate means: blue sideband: 43.4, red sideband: 41.8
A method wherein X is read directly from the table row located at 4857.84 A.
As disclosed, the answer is 36.2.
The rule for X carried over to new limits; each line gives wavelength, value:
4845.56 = 43.47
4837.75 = 43.75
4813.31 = 43.61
